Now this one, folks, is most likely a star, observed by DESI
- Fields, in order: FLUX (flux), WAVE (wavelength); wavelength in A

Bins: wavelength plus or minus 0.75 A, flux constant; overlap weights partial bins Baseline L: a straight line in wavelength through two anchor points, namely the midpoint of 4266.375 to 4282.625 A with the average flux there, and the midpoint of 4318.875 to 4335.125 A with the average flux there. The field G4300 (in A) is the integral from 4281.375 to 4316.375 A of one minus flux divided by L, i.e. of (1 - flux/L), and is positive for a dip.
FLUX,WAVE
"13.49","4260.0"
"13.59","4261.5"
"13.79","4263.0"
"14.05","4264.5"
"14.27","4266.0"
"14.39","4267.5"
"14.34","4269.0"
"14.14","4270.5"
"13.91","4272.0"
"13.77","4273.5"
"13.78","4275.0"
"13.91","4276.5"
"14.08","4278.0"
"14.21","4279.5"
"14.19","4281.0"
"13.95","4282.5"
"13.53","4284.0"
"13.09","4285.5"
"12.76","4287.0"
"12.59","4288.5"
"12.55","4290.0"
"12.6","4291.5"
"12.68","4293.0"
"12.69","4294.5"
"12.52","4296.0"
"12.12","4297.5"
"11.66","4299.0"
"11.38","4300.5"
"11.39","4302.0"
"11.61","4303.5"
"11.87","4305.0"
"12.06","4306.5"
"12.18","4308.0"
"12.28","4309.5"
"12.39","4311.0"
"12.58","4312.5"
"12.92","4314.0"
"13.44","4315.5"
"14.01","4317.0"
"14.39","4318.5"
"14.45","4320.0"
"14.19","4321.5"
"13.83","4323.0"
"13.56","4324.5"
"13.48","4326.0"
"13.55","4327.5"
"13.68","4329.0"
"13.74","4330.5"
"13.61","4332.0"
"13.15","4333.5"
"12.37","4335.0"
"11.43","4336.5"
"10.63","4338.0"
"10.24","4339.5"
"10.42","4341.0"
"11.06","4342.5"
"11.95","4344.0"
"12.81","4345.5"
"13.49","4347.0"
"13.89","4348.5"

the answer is 3.5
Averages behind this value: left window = 14.1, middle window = 12.5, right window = 13.7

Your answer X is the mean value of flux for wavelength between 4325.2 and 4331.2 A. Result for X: 13.6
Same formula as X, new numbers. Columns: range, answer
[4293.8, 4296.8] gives 12.6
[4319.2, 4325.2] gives 14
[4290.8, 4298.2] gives 12.5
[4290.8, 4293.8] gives 12.6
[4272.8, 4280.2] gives 13.9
